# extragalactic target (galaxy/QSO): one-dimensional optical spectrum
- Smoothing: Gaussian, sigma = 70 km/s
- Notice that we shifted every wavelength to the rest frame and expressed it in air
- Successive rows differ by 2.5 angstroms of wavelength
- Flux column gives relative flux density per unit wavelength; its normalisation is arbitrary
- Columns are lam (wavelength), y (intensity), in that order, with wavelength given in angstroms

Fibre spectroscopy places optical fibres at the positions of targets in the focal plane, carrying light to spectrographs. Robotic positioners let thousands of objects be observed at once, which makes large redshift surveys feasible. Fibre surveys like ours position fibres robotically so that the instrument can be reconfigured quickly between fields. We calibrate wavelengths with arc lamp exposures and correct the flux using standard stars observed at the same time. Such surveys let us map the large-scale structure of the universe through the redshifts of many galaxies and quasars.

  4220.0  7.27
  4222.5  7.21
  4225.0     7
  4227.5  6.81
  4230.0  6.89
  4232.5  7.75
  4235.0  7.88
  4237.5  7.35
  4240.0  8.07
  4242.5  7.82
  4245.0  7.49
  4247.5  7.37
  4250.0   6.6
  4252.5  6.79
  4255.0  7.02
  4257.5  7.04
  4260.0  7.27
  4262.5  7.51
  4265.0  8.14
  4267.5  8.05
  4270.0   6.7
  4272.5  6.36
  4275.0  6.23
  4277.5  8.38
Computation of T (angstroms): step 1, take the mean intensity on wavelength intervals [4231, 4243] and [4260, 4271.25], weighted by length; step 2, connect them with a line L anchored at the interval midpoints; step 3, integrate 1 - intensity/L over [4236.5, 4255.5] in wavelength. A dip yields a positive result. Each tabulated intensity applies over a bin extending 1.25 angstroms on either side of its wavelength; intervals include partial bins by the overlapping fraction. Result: 0.9 angstroms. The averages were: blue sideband 7.75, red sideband 7.56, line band 7.32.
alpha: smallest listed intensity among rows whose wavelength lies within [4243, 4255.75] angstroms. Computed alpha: 6.6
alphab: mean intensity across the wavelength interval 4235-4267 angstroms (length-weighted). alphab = 7.41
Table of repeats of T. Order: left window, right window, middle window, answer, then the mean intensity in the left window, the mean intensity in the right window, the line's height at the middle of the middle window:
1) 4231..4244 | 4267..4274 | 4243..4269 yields -0.3 angstroms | 7.75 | 6.9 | 7.27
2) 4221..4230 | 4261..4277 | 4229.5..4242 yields -1.0 angstroms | 7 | 7.22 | 7.05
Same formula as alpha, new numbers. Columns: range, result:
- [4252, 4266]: 6.79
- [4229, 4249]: 6.89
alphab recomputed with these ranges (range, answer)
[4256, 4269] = 7.57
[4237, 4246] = 7.72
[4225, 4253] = 7.35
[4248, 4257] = 6.87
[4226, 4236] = 7.31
